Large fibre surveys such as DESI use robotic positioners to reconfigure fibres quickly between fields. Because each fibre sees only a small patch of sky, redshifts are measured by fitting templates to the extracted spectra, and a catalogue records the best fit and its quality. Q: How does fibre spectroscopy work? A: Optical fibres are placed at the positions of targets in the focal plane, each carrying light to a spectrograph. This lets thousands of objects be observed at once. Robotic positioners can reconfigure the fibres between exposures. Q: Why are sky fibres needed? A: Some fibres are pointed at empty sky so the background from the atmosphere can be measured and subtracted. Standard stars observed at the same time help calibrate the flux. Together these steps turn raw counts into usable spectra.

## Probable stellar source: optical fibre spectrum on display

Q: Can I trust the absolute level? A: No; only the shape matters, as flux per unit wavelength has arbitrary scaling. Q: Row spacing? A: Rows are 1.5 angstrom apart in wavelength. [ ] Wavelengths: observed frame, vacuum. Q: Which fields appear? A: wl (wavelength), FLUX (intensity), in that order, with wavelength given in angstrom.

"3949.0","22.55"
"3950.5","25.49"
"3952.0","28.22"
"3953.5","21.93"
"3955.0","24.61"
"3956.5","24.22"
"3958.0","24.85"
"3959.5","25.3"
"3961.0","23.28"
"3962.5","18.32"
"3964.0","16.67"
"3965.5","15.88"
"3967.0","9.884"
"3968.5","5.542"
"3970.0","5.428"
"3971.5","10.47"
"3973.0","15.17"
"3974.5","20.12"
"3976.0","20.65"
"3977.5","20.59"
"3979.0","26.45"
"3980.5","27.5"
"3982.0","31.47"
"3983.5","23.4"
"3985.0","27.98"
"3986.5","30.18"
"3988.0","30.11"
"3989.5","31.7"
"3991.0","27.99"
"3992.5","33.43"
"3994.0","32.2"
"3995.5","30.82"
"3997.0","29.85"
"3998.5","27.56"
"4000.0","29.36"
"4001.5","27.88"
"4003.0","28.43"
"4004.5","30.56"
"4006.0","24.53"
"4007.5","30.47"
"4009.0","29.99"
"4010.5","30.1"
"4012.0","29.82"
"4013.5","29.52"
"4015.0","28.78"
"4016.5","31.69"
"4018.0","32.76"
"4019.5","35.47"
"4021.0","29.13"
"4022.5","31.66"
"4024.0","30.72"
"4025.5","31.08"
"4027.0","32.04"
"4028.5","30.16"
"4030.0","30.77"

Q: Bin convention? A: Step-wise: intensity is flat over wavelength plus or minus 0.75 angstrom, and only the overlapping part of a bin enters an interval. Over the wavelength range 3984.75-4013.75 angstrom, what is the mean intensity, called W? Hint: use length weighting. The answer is 29.7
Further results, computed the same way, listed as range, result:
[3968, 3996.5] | 24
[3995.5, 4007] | 28.5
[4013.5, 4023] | 31.4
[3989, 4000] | 30.4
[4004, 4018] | 29.7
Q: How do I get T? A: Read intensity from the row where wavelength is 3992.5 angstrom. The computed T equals 33.43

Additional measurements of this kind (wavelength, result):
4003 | 28.43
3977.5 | 20.59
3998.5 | 27.56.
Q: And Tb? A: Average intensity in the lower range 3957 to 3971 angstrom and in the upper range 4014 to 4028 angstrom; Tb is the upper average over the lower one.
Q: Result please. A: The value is 1.94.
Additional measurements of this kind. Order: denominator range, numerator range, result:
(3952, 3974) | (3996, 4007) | 1.61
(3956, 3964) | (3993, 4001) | 1.33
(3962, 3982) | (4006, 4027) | 1.82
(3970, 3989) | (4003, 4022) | 1.31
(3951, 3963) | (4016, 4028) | 1.32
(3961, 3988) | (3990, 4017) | 1.51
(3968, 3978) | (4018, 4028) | 2.26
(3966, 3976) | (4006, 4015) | 2.46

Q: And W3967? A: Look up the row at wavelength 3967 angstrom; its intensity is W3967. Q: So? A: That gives 9.884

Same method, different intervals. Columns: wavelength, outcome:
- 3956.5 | 24.22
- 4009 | 29.99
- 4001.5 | 27.88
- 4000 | 29.36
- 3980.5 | 27.5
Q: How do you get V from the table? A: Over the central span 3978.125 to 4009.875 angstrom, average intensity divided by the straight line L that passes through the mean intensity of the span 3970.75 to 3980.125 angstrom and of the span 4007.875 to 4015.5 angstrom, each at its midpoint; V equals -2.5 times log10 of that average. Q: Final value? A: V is -0.193 mag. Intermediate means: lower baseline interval 19.3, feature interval 29.1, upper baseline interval 29.7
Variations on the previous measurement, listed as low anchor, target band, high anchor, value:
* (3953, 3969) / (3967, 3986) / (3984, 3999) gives 0.30 mag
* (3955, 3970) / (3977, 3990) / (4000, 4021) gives -0.19 mag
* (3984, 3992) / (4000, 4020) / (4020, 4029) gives 0.02 mag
